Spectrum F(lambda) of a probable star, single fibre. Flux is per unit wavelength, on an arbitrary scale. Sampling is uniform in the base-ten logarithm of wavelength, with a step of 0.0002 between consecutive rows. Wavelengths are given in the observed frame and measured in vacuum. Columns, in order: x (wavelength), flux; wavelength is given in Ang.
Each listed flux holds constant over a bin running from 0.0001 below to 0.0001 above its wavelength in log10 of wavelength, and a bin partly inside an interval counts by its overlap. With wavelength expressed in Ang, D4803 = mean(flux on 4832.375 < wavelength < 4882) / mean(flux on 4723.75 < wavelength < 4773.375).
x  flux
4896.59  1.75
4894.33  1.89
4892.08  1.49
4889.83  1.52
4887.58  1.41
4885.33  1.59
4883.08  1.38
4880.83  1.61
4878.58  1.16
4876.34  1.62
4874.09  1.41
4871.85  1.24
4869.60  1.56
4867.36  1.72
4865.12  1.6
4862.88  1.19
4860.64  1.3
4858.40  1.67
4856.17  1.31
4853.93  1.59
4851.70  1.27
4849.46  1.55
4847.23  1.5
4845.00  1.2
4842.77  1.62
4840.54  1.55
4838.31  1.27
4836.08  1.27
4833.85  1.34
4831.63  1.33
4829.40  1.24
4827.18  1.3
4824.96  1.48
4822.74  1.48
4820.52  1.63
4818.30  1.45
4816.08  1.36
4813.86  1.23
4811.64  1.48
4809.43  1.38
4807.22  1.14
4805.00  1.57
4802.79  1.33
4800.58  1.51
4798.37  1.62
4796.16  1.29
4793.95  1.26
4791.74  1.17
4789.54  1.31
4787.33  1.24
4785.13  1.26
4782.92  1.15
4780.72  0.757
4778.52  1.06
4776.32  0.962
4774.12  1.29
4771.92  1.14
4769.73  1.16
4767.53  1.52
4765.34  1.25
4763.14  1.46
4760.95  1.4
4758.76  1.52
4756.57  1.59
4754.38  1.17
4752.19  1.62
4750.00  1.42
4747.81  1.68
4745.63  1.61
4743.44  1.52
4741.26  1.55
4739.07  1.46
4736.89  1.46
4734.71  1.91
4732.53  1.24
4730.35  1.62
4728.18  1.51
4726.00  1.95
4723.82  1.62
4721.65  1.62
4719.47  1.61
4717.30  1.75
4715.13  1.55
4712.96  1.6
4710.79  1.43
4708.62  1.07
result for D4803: 0.96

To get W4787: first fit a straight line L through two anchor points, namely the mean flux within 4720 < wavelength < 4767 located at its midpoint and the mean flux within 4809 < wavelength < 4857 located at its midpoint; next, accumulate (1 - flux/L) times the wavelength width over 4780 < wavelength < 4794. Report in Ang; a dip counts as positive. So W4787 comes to 2.87 Ang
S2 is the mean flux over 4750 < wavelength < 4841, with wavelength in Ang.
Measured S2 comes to 1.33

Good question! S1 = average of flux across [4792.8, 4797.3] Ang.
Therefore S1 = 1.28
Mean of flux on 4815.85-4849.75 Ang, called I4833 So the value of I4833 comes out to 1.41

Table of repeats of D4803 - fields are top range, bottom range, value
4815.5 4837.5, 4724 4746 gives 0.88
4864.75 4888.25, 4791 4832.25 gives 1.07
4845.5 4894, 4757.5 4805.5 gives 1.14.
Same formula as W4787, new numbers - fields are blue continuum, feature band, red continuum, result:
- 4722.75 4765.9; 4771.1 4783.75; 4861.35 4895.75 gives 3.9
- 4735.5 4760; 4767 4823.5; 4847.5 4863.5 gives 6.8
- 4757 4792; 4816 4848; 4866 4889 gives -0.8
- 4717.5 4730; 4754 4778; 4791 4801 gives 2.9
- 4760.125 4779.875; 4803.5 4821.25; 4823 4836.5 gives -1.2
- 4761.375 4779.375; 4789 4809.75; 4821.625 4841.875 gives -1.0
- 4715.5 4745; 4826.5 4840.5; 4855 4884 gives 1.6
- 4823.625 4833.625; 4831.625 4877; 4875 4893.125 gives -1.0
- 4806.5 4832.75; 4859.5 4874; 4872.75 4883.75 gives -0.1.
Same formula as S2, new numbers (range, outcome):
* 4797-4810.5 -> 1.42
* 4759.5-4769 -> 1.4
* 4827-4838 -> 1.29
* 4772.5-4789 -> 1.11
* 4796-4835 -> 1.4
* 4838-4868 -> 1.45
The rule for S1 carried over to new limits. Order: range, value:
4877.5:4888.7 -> 1.43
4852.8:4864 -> 1.41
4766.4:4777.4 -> 1.22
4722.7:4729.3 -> 1.69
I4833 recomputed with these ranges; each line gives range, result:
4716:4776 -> 1.5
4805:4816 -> 1.34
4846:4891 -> 1.46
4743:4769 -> 1.47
